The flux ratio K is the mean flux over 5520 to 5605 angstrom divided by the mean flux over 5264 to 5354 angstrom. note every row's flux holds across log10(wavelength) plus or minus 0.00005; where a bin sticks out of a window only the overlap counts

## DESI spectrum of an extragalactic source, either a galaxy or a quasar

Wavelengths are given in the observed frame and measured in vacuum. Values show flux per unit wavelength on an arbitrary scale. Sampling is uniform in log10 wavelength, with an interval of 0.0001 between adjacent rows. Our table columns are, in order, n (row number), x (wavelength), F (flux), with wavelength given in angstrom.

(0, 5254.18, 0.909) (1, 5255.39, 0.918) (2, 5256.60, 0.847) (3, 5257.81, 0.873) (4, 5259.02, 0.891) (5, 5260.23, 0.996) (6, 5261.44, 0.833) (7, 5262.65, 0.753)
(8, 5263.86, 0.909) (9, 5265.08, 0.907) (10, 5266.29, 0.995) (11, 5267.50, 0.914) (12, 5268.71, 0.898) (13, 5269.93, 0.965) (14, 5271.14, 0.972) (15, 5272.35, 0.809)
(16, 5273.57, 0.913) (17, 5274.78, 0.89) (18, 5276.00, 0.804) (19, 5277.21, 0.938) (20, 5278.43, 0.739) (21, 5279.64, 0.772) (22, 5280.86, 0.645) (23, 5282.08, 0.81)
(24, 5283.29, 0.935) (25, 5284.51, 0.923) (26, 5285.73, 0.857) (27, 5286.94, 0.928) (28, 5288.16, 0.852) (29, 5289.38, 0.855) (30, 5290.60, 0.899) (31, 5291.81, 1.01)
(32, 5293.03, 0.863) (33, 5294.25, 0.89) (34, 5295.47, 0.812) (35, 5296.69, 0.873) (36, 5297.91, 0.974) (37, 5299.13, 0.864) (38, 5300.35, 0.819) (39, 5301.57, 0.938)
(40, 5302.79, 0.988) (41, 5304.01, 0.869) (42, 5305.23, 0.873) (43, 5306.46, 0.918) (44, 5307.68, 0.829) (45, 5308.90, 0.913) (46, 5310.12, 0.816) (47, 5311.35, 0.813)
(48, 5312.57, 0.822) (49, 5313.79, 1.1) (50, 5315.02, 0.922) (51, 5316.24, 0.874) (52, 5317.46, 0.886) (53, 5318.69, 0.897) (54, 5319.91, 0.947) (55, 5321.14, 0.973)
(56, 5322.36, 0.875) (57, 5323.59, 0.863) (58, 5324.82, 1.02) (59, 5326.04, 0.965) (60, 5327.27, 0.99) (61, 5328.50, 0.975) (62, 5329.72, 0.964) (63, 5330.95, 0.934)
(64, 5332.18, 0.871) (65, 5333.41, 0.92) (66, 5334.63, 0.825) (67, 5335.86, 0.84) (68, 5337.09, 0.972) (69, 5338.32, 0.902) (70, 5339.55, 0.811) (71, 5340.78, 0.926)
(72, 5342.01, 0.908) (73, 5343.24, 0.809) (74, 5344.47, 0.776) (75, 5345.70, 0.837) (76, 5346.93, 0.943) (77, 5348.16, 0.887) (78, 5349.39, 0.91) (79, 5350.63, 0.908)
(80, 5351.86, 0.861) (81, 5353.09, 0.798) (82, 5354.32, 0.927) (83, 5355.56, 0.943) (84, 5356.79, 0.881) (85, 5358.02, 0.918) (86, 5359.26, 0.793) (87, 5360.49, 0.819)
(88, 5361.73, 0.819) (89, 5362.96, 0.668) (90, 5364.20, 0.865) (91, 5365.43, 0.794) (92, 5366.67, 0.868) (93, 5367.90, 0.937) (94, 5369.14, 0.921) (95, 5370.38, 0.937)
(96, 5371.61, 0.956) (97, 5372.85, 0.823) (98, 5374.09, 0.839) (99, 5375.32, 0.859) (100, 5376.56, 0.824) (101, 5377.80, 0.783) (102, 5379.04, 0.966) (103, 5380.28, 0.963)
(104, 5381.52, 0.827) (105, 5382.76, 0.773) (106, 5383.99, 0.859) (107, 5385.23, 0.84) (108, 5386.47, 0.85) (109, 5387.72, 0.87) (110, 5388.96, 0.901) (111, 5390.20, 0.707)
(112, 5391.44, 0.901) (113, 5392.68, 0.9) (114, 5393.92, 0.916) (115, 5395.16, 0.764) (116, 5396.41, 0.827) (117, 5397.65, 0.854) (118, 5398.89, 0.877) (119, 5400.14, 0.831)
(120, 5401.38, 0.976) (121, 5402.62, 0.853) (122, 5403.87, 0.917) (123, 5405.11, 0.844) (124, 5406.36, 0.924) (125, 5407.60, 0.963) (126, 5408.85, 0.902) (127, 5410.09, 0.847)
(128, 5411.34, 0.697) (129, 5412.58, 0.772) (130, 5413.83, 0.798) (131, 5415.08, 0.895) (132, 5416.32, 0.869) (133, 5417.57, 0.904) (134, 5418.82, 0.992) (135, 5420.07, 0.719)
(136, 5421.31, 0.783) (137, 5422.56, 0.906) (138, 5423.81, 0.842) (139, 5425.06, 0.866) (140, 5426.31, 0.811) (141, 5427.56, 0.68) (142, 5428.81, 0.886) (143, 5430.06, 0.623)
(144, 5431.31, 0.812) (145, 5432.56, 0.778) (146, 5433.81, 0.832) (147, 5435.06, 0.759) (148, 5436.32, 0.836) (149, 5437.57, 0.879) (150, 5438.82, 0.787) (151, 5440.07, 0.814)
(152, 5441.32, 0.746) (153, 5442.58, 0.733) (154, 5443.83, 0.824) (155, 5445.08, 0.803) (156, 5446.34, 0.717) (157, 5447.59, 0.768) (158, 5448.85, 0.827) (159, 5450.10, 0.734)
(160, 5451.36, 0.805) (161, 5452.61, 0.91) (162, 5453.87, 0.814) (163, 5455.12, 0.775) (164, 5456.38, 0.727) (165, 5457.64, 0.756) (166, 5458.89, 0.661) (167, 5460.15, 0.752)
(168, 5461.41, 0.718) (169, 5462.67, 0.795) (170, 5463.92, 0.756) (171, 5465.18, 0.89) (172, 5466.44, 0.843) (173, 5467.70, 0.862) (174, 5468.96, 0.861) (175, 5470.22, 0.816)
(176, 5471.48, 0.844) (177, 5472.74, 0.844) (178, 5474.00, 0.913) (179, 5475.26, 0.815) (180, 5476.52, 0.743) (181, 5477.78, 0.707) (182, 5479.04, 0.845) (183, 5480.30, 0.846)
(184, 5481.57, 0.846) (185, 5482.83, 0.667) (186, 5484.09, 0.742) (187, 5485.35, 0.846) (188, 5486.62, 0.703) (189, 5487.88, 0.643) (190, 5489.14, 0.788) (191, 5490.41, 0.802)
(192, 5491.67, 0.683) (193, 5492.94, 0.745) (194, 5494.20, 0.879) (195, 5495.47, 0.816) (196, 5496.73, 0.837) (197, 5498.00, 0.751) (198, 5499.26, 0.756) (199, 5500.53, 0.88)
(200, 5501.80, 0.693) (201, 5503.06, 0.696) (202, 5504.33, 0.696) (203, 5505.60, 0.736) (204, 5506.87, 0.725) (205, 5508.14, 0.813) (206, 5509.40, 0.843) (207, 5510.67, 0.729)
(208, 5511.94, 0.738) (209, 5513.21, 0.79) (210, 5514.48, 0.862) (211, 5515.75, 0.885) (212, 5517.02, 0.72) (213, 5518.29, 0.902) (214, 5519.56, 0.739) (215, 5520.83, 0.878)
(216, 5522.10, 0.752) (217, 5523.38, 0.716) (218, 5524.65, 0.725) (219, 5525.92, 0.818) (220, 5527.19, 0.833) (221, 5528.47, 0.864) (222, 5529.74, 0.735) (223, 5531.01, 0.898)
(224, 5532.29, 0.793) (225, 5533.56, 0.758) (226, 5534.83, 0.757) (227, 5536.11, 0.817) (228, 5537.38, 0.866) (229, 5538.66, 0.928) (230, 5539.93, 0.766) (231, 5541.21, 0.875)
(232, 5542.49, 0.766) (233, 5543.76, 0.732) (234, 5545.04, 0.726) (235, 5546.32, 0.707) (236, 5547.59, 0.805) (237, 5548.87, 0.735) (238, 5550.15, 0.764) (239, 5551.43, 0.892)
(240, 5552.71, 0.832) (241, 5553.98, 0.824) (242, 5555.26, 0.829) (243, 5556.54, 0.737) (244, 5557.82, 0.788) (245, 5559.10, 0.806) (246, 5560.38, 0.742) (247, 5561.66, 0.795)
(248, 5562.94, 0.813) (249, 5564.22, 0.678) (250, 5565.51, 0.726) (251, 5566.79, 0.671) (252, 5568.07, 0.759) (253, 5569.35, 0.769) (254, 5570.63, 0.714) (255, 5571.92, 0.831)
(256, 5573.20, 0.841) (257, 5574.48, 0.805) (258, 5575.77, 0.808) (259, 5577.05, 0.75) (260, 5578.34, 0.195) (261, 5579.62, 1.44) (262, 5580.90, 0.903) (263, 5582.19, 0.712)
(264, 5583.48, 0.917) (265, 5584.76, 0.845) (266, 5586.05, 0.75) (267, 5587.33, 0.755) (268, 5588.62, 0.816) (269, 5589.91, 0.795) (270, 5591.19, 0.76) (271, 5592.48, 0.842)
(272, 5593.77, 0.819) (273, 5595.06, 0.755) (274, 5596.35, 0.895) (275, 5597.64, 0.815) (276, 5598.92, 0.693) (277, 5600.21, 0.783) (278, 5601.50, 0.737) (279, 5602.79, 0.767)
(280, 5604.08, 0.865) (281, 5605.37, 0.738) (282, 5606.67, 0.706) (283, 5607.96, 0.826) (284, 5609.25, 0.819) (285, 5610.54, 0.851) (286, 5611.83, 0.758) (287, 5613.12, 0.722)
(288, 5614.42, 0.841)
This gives 0.89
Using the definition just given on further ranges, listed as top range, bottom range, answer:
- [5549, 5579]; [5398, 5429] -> 0.88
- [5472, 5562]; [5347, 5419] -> 0.91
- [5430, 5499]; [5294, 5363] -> 0.89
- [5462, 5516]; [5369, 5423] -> 0.92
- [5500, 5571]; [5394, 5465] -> 0.96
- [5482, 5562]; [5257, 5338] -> 0.88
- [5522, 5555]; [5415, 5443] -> 0.98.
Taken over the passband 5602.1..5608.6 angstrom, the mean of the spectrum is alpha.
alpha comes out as 0.779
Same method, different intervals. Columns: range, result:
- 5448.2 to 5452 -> 0.789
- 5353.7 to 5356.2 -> 0.934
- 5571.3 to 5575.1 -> 0.827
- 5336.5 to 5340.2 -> 0.894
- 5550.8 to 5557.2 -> 0.823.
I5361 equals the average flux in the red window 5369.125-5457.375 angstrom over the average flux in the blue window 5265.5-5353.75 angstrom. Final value 0.94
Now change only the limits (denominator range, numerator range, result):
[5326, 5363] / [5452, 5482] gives 0.91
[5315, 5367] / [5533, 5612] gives 0.89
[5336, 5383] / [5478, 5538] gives 0.90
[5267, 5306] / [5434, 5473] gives 0.91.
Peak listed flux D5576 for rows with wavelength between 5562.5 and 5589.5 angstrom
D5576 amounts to 1.44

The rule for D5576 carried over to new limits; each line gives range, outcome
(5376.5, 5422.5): 0.992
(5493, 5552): 0.928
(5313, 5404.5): 1.1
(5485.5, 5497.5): 0.879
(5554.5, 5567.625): 0.829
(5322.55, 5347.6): 1.02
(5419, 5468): 0.91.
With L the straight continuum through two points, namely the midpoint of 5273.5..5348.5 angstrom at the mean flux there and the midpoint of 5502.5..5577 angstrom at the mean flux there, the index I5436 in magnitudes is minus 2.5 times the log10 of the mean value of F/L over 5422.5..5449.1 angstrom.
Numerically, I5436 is 0.05 mag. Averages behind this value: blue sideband 0.888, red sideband 0.785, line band 0.794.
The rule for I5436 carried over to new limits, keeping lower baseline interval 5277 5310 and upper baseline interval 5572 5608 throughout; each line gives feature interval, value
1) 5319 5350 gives -0.05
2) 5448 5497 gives 0.05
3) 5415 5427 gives -0.02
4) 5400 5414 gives -0.03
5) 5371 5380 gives -0.02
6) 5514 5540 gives 0.00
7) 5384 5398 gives 0.00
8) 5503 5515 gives 0.07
